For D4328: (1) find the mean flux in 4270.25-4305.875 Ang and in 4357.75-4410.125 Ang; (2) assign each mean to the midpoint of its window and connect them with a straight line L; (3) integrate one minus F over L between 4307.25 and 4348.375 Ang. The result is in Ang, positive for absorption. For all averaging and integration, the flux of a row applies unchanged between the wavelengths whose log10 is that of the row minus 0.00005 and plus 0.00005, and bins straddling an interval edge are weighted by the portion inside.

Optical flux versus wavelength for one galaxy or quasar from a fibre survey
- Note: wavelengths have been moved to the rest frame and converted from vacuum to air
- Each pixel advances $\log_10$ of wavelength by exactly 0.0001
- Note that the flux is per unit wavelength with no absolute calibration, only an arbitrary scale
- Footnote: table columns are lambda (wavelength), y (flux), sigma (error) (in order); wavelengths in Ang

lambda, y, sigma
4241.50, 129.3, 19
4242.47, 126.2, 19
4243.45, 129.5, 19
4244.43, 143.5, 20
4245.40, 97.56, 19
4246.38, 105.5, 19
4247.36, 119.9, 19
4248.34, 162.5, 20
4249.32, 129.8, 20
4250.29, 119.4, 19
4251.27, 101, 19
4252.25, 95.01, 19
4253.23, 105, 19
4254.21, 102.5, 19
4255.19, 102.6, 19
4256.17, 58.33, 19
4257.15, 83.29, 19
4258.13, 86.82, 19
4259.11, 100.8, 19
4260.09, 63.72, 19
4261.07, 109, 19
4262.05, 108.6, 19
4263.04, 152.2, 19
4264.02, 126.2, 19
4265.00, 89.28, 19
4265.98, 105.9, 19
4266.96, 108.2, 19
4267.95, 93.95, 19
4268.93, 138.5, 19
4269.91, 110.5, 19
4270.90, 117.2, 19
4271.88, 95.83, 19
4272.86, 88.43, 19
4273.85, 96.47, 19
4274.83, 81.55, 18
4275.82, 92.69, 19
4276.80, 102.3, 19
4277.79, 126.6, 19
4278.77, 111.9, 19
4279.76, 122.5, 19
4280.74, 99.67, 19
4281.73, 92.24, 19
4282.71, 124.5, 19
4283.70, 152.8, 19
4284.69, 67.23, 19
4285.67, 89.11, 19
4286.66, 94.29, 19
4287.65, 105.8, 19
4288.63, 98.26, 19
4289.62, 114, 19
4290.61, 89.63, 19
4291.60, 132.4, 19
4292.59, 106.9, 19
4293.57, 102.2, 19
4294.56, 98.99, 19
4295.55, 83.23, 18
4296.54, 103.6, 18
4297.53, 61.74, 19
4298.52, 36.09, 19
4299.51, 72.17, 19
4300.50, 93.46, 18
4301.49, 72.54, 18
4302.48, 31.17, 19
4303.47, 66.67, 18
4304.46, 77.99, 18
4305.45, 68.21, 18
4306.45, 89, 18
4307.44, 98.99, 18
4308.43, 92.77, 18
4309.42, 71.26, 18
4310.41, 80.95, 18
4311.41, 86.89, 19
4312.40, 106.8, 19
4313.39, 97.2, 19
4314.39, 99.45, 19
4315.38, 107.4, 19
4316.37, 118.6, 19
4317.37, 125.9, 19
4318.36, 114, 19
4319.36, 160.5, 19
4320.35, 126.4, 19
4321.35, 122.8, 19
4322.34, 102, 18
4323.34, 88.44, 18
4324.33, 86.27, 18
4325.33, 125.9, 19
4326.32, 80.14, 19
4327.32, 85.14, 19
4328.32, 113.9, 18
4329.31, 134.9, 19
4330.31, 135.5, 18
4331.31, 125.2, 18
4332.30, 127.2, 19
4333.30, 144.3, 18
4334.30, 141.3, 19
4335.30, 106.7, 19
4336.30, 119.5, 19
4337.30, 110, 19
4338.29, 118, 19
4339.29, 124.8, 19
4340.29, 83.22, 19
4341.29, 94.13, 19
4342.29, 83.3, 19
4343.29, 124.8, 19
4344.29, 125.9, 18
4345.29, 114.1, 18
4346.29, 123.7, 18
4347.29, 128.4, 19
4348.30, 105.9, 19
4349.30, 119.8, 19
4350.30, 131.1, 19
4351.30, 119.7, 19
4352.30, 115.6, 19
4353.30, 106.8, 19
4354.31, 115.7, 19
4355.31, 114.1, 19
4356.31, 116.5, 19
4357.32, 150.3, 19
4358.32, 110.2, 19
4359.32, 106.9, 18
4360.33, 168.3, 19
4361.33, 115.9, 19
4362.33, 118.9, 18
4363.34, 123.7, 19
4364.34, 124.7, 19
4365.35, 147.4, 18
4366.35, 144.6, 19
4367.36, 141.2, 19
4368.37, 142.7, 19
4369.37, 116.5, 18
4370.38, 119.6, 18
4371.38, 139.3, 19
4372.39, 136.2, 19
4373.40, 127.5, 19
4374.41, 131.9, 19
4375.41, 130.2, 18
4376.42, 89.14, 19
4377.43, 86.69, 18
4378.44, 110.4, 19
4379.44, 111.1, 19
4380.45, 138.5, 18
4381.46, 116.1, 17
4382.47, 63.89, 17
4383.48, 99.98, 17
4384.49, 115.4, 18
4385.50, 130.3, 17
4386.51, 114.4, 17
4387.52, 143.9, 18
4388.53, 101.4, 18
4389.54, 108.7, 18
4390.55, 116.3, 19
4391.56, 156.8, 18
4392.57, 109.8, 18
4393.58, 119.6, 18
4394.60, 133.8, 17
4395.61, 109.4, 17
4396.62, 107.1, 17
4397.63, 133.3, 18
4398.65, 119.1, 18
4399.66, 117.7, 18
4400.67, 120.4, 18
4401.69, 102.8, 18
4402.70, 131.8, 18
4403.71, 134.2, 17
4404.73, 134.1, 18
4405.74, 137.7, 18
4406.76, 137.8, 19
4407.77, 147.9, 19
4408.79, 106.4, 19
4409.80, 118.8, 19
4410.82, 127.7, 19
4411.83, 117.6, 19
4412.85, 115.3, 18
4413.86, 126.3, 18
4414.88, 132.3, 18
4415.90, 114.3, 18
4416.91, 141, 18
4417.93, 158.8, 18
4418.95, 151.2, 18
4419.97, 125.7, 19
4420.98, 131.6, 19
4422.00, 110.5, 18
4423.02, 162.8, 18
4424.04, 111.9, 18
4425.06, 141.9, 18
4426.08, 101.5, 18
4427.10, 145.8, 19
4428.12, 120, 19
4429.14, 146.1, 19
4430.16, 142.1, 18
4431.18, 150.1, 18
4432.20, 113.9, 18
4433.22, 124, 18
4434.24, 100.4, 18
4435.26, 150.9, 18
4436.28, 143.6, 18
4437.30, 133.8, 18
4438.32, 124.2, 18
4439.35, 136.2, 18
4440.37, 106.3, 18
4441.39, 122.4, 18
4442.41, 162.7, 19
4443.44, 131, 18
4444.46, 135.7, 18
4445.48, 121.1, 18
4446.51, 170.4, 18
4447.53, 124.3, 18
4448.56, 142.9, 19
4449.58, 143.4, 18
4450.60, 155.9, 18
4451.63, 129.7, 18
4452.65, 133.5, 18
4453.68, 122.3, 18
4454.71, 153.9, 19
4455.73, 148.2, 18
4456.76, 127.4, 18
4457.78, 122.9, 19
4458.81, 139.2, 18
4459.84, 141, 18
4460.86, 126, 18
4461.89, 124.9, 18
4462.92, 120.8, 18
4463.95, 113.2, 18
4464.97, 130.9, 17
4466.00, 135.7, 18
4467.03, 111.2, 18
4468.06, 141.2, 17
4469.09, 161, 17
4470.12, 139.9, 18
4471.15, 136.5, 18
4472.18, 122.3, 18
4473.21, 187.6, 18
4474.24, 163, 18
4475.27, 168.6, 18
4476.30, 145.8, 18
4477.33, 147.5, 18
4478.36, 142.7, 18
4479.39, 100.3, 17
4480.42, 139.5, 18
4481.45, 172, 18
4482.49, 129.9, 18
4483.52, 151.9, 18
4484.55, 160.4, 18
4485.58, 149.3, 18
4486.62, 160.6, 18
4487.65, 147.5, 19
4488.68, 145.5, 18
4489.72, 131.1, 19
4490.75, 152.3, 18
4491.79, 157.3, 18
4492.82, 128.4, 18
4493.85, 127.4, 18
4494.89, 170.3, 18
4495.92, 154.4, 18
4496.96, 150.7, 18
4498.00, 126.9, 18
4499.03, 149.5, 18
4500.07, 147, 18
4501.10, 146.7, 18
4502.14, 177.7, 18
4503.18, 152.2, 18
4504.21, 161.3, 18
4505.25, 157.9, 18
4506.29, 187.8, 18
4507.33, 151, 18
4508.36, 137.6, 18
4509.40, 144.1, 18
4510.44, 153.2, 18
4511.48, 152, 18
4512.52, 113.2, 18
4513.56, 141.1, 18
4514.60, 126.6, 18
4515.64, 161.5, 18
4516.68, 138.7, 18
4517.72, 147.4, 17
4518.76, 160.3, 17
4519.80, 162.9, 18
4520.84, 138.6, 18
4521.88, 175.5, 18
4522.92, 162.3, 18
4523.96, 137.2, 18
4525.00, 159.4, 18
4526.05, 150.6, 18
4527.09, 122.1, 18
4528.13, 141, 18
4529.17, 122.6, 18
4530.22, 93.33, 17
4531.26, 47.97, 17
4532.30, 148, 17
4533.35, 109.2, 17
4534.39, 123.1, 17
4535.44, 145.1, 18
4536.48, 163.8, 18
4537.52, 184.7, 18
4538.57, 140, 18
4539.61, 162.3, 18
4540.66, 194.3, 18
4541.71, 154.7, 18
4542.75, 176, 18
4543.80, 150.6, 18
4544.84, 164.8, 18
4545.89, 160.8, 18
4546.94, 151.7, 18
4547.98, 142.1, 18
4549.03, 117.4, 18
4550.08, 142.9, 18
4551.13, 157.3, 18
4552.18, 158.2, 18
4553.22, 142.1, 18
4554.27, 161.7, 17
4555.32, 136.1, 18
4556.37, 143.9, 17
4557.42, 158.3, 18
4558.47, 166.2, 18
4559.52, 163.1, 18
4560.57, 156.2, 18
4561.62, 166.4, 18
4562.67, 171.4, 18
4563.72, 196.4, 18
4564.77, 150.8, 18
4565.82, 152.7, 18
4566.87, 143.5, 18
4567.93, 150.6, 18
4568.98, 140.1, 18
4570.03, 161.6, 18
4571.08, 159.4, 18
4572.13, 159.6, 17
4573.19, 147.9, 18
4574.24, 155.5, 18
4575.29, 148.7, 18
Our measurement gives -2.1 Ang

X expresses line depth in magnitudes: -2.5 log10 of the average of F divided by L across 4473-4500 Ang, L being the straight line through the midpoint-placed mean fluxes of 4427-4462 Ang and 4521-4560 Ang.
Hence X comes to -0.06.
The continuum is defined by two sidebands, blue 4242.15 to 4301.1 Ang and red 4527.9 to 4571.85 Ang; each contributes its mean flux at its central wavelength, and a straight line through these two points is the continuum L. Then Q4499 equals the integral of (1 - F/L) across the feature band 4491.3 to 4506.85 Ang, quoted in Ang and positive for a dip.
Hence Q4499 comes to -1.3 Ang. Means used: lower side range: 104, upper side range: 149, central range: 153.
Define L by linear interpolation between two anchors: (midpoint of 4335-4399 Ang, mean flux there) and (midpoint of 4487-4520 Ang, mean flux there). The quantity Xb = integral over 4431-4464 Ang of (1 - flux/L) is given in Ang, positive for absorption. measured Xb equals 0.8 Ang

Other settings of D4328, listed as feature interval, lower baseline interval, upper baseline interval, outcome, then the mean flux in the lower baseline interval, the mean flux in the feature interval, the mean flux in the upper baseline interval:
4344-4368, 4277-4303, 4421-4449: -2.63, 95.5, 125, 132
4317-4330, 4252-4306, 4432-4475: -0.81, 96.5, 113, 135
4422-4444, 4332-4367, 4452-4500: 0.49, 121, 131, 142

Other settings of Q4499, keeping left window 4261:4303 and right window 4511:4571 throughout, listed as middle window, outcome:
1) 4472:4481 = -0.73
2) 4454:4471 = 0.03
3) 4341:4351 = -0.33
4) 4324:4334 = -0.74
